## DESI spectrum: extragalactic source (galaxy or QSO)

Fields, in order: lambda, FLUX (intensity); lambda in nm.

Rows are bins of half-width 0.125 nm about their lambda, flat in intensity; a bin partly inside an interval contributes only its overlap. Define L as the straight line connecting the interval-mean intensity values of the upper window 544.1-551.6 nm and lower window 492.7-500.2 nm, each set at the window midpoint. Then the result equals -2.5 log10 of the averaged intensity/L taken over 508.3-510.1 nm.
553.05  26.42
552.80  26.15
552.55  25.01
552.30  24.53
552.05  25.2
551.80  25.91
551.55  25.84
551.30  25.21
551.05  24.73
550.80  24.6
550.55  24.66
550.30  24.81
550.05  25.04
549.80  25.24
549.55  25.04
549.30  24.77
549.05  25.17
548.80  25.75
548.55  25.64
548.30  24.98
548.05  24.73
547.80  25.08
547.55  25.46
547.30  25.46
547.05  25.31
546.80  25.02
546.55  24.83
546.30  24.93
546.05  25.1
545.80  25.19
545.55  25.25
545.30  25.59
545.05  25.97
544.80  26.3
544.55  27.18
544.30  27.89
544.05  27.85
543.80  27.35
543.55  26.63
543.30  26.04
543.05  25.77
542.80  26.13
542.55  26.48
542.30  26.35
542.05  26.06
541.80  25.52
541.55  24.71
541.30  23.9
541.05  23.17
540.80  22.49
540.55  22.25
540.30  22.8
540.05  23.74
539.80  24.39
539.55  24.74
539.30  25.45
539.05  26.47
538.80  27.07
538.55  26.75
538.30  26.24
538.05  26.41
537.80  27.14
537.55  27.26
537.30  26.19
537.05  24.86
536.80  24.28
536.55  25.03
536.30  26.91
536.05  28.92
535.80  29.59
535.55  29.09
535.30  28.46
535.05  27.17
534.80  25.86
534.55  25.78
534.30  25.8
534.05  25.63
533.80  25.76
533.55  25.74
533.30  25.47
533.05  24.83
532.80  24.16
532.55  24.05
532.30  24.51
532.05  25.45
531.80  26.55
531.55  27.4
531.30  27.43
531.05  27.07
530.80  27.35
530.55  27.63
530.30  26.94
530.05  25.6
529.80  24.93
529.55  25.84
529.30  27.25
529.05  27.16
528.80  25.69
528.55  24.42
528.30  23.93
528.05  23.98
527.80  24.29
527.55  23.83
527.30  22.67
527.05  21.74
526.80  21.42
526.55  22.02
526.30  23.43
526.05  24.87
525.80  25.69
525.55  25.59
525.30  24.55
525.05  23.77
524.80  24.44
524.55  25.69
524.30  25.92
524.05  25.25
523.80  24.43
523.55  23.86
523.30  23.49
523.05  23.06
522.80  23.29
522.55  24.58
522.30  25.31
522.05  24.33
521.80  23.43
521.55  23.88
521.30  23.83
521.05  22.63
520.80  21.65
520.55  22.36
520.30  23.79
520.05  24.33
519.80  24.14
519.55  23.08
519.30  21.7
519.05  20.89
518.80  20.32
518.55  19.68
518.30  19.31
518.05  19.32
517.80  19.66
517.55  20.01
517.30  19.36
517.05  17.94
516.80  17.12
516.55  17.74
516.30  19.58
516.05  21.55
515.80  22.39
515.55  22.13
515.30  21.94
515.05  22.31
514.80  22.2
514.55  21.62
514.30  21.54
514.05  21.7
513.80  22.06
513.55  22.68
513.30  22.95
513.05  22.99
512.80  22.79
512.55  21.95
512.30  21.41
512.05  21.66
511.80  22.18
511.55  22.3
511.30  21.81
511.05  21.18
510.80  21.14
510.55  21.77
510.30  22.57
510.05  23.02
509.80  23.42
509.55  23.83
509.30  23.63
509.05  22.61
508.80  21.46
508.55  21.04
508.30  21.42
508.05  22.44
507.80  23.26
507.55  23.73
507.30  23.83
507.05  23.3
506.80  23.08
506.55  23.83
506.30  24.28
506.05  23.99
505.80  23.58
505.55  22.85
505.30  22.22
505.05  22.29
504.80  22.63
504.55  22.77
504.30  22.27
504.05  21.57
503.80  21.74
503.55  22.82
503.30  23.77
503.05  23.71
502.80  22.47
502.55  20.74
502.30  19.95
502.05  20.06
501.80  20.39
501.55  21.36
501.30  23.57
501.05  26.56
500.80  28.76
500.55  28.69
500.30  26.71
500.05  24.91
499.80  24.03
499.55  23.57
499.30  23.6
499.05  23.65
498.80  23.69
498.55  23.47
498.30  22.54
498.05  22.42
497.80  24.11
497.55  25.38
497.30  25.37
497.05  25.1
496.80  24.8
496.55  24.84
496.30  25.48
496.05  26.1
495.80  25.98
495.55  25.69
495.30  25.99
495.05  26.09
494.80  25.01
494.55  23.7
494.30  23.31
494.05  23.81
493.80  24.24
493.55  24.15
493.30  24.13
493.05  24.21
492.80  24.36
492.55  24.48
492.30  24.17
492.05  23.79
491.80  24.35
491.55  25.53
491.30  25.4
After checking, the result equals 0.10 mag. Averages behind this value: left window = 24.5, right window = 25.4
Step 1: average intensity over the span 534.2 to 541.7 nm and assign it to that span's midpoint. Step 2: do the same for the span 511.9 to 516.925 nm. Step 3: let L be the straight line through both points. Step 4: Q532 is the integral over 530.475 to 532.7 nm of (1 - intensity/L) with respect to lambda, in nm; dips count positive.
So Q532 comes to -0.16 nm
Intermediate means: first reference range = 21.5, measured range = 26.3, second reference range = 25.8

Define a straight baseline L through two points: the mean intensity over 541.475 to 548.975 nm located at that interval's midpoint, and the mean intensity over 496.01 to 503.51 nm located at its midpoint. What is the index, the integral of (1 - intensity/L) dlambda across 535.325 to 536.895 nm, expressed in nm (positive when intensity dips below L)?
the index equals -0.12 nm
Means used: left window 24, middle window 27.4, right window 25.8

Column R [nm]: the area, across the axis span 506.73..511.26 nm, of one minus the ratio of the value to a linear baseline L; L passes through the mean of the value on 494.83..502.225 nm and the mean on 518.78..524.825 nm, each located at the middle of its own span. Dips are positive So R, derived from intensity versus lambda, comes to 0.29 nm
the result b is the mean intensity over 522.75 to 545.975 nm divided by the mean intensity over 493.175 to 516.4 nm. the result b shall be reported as 1.1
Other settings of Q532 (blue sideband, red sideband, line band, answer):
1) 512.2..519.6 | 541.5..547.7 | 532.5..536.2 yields -0.351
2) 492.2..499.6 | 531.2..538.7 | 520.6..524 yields 0.267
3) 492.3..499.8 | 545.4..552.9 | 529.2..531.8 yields -0.191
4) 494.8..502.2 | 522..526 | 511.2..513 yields 0.185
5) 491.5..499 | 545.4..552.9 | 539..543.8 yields 0.024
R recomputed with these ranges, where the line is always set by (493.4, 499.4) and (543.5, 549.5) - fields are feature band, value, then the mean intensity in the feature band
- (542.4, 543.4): -0.02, 26.1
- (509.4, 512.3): 0.31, 22.2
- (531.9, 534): 0.03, 25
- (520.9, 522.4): 0.08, 23.8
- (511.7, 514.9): 0.36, 22.1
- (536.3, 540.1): -0.05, 25.8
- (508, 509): 0.13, 21.6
